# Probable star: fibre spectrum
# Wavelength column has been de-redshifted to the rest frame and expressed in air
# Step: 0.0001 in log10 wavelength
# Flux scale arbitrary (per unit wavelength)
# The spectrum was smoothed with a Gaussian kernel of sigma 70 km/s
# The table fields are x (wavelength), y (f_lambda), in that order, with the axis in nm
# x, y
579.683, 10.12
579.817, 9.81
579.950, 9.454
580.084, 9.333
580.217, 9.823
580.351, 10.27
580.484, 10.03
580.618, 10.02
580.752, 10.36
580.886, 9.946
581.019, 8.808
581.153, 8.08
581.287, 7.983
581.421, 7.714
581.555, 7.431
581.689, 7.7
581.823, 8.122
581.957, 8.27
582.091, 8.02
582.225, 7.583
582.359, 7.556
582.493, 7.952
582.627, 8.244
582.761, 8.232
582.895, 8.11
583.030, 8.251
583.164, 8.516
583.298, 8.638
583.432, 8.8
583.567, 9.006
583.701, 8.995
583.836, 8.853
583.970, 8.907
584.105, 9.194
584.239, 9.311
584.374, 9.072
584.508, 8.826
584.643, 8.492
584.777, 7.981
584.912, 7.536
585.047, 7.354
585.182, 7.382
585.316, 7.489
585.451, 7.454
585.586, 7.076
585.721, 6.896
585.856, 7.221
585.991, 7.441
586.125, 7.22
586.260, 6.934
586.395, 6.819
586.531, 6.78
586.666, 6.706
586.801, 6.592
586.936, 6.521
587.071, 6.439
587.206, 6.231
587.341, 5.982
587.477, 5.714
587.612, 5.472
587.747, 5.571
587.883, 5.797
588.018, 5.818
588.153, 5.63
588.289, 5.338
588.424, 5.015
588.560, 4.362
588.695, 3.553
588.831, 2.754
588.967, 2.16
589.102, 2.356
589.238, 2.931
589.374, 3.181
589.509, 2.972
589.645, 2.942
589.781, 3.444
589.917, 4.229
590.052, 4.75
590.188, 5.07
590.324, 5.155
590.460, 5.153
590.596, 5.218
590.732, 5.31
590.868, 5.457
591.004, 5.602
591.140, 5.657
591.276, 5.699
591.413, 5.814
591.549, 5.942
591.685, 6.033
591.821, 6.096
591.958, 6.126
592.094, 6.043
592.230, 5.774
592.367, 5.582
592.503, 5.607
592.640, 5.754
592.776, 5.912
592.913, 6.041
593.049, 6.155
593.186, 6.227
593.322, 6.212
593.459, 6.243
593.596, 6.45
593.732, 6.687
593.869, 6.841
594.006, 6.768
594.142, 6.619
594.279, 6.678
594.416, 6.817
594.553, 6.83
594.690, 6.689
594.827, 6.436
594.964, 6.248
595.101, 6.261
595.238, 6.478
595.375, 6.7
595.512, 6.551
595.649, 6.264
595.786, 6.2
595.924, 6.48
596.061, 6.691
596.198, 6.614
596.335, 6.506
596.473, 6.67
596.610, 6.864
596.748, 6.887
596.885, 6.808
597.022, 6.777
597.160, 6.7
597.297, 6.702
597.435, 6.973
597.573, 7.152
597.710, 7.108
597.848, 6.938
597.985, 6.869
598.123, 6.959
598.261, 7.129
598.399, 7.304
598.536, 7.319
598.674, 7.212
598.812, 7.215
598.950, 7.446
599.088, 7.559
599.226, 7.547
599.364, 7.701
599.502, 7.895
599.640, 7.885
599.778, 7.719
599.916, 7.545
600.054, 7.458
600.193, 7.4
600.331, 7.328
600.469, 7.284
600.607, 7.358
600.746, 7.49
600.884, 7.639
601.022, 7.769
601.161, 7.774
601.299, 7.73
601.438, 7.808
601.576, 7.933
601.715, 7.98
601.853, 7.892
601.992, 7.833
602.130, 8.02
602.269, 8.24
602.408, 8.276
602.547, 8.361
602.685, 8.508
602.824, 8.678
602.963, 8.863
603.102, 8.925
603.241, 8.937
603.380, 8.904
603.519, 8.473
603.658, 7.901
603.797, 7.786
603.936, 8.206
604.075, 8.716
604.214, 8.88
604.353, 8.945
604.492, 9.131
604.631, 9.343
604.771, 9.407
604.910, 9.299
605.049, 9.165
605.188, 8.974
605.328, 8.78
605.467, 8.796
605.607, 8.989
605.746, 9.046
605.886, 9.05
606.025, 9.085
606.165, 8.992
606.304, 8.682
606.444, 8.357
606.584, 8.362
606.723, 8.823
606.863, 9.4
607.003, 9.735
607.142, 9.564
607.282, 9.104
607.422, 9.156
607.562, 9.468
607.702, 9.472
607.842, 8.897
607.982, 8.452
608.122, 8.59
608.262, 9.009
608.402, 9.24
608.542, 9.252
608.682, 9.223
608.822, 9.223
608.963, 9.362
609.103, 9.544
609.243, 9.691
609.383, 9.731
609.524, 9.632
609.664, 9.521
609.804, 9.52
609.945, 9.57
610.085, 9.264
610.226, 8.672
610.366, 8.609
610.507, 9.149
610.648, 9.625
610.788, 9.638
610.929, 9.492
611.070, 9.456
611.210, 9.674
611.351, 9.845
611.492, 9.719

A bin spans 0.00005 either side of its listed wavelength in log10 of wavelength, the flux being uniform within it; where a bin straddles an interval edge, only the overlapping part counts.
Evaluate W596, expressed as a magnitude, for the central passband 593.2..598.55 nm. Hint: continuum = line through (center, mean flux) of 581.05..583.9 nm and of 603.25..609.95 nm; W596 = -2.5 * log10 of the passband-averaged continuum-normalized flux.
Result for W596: 0.281 mag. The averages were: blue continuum 8.2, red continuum 9.05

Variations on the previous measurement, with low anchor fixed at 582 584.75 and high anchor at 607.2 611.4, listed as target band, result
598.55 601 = 0.20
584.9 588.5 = 0.30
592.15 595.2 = 0.36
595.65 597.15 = 0.32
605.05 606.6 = 0.04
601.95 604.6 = 0.07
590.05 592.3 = 0.48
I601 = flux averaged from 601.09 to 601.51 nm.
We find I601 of 7.77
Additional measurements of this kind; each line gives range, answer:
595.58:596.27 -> 6.45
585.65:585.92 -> 7.05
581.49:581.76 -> 7.57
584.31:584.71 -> 8.8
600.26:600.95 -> 7.42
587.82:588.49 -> 5.52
